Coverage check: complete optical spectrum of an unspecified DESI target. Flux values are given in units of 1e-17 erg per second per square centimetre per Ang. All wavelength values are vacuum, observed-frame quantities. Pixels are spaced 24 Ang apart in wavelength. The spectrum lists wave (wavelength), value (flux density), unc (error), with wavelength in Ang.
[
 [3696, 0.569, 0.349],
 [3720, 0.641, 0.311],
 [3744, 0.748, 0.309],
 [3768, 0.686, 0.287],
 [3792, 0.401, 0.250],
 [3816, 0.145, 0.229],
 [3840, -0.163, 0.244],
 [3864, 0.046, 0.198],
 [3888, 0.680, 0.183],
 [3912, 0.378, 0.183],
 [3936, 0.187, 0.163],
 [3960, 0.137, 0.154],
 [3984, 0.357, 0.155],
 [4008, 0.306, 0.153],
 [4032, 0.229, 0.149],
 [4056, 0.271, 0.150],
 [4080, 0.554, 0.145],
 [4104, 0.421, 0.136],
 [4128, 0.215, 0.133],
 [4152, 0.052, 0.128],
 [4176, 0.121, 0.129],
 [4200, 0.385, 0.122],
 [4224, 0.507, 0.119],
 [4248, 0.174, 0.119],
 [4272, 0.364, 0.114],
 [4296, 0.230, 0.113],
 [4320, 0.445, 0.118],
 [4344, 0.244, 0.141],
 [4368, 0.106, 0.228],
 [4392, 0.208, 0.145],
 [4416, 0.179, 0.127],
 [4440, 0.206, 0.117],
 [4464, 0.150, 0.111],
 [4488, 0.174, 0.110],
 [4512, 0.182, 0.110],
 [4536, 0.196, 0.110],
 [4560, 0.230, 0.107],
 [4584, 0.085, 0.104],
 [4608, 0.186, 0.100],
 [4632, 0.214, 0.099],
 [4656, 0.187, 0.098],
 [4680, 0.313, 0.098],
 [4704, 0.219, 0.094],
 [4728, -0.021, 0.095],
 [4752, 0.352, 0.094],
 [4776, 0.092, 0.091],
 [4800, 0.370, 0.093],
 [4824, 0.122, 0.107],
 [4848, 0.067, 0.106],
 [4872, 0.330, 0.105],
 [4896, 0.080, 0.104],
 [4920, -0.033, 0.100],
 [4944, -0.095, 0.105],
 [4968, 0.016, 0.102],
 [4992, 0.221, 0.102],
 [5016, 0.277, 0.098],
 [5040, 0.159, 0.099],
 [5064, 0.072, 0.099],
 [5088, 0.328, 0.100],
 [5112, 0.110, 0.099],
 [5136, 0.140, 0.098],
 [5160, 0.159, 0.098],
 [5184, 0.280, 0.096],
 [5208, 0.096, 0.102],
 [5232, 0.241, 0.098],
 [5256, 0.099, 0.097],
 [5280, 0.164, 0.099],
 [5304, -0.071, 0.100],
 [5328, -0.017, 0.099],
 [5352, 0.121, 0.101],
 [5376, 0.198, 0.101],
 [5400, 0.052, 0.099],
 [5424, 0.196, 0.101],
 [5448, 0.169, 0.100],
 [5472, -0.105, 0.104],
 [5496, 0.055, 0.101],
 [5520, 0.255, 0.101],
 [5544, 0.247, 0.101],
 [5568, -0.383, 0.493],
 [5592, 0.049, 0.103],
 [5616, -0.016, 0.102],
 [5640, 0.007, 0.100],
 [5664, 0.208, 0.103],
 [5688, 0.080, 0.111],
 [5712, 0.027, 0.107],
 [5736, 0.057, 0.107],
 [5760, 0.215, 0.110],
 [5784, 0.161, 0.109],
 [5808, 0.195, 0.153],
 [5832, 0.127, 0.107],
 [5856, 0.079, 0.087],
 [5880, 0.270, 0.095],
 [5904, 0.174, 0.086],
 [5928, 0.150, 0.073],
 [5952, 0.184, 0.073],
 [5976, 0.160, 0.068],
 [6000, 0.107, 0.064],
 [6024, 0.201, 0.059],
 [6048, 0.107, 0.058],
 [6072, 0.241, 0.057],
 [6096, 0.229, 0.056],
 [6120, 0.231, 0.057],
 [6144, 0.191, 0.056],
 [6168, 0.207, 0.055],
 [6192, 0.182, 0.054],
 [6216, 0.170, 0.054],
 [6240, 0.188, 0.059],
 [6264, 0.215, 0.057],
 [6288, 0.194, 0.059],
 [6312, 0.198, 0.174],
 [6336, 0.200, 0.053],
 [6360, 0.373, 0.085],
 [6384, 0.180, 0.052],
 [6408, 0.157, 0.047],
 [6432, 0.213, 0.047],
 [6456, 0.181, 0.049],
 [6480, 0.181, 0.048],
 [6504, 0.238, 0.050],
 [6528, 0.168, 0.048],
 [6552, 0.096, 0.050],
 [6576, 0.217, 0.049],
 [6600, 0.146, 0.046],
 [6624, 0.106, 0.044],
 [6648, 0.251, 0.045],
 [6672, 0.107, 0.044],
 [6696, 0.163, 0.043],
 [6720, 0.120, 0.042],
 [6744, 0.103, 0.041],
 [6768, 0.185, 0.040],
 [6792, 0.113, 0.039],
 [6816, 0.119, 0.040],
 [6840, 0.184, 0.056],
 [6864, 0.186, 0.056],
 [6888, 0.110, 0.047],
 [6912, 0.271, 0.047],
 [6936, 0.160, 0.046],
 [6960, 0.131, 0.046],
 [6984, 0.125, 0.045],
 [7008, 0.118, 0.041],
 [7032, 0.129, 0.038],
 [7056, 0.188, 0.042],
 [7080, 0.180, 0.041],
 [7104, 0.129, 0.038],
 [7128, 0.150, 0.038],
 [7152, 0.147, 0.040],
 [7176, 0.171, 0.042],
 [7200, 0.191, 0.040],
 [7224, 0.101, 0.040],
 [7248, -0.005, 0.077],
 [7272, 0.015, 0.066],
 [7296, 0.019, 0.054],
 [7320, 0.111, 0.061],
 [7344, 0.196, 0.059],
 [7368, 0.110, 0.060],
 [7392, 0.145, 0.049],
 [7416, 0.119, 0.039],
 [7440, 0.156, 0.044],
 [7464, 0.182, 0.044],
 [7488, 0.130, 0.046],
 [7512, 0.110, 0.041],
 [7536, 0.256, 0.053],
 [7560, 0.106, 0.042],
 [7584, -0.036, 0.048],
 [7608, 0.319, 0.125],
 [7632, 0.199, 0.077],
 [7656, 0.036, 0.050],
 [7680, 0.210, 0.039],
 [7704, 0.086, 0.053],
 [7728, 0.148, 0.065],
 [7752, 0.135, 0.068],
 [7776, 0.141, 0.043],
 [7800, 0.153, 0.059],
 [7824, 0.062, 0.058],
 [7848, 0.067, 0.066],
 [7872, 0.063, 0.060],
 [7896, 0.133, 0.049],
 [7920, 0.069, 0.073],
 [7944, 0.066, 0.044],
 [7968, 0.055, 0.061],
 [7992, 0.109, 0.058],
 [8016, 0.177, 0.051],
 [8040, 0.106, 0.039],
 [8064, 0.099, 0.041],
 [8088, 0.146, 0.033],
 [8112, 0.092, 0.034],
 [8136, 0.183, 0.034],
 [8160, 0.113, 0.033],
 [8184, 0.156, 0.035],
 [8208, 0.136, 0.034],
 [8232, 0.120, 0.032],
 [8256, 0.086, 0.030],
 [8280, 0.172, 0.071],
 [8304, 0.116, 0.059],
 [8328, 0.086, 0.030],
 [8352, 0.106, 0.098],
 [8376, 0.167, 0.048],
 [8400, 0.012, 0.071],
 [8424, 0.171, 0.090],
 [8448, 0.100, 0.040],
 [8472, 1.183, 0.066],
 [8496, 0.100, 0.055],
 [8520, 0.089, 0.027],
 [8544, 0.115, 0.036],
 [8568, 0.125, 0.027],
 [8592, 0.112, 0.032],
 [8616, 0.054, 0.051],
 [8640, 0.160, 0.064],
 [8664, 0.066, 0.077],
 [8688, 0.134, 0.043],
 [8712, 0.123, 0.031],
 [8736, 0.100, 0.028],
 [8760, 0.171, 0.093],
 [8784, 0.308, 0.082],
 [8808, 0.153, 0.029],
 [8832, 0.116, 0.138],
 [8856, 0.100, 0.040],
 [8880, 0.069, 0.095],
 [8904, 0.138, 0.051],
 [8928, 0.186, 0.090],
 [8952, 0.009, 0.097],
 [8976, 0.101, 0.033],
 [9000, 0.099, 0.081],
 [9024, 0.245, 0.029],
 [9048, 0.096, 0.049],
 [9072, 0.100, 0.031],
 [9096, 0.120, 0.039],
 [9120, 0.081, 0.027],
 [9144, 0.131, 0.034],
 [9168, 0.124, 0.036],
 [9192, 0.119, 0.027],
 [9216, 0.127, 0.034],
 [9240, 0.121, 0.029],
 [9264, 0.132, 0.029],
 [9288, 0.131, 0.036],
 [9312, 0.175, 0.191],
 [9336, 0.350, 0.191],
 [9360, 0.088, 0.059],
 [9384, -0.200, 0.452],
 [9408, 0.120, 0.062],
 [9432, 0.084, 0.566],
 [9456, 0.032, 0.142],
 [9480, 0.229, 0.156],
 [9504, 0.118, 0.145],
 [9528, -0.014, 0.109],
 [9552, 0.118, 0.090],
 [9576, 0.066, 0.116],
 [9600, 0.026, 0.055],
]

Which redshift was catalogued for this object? 1.27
